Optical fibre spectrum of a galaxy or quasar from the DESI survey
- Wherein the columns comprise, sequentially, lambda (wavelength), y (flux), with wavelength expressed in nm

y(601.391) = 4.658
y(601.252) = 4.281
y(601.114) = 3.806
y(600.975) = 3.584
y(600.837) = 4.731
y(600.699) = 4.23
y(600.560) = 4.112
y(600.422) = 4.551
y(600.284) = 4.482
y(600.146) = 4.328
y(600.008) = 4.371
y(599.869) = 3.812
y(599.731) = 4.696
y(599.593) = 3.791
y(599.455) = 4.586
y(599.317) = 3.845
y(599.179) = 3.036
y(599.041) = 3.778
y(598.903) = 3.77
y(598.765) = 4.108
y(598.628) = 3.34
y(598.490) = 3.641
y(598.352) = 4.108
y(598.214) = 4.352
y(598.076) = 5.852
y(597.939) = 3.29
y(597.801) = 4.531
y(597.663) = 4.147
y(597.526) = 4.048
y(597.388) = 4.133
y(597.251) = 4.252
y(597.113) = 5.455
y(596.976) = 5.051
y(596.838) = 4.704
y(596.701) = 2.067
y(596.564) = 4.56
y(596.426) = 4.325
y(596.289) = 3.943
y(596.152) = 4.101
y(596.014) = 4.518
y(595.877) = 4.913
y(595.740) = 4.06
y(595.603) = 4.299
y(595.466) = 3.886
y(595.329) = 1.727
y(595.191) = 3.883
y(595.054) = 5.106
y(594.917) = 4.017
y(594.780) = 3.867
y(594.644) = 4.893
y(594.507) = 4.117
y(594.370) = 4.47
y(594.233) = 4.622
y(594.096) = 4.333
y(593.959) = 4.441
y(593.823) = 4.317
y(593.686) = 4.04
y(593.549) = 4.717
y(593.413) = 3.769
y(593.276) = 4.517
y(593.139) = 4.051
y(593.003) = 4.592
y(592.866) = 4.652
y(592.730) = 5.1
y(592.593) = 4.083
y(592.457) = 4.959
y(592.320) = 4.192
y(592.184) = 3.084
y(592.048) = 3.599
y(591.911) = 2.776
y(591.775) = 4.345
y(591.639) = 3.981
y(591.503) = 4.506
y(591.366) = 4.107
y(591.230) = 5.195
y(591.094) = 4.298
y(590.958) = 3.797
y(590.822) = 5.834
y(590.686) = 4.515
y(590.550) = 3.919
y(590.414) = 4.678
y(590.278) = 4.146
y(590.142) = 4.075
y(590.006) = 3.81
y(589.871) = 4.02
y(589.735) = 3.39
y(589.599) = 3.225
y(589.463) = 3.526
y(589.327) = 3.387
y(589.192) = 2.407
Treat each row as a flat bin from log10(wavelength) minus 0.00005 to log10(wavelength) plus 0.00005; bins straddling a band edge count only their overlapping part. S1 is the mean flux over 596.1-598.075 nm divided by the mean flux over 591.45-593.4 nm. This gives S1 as 1.02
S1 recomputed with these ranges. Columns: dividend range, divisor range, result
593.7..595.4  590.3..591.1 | 0.92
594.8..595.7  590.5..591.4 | 0.84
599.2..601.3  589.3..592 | 1.03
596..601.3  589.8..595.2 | 0.97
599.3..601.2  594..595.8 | 1.03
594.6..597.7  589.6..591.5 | 0.98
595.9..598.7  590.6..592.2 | 1.01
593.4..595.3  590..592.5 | 1.02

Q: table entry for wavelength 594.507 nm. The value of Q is 4.117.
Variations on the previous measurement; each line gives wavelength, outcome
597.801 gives 4.531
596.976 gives 5.051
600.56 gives 4.112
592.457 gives 4.959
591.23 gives 5.195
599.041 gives 3.778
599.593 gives 3.791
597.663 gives 4.147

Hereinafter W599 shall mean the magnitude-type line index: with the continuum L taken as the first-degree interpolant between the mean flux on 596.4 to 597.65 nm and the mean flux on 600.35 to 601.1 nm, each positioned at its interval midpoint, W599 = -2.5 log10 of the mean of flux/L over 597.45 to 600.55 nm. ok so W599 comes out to 0.03 mag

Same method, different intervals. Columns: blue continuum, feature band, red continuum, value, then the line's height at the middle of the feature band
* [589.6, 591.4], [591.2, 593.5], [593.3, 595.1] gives 0.029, 4.31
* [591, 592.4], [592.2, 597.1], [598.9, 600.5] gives -0.055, 4.04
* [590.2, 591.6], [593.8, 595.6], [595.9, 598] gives 0.050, 4.32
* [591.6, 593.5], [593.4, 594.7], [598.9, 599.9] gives -0.079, 4.09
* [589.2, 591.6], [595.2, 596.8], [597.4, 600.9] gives 0.069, 4.13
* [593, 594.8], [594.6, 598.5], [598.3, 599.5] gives -0.043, 4.05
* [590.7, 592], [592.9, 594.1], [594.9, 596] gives -0.042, 4.15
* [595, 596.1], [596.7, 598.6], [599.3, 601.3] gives -0.052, 4.12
